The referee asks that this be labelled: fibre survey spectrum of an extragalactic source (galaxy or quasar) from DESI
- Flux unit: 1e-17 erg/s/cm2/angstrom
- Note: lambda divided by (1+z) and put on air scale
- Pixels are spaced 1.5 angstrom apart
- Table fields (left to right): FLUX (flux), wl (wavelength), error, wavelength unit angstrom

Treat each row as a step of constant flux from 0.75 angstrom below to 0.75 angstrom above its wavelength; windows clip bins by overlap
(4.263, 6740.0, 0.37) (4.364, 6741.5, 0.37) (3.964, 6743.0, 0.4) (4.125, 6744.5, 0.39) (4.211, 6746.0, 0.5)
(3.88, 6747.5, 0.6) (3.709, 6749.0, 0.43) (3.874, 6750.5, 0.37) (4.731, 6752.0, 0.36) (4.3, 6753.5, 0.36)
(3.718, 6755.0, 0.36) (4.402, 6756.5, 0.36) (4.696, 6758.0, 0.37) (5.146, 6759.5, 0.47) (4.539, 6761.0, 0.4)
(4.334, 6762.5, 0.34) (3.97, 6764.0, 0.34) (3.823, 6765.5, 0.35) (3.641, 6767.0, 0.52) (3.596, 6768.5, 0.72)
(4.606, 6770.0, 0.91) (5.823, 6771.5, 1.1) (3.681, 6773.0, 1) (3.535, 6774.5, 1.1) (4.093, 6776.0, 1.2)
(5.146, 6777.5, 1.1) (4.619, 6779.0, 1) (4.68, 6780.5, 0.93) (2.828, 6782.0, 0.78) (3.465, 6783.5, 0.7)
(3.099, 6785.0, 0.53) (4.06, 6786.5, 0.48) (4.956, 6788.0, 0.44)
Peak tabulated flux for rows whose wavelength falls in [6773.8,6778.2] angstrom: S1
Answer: 5.146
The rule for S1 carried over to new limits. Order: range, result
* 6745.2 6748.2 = 4.211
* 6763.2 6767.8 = 3.97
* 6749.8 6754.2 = 4.731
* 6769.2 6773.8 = 5.823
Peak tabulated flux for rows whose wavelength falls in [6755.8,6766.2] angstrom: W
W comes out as 5.146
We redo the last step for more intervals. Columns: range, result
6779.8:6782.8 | 4.68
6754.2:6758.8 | 4.696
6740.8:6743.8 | 4.364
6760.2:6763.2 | 4.539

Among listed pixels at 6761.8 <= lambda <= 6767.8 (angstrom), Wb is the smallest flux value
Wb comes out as 3.641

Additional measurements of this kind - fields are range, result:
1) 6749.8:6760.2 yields 3.718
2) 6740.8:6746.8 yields 3.964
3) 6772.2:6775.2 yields 3.535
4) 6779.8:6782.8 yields 2.828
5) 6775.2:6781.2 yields 4.093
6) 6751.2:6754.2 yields 4.3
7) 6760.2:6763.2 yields 4.334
